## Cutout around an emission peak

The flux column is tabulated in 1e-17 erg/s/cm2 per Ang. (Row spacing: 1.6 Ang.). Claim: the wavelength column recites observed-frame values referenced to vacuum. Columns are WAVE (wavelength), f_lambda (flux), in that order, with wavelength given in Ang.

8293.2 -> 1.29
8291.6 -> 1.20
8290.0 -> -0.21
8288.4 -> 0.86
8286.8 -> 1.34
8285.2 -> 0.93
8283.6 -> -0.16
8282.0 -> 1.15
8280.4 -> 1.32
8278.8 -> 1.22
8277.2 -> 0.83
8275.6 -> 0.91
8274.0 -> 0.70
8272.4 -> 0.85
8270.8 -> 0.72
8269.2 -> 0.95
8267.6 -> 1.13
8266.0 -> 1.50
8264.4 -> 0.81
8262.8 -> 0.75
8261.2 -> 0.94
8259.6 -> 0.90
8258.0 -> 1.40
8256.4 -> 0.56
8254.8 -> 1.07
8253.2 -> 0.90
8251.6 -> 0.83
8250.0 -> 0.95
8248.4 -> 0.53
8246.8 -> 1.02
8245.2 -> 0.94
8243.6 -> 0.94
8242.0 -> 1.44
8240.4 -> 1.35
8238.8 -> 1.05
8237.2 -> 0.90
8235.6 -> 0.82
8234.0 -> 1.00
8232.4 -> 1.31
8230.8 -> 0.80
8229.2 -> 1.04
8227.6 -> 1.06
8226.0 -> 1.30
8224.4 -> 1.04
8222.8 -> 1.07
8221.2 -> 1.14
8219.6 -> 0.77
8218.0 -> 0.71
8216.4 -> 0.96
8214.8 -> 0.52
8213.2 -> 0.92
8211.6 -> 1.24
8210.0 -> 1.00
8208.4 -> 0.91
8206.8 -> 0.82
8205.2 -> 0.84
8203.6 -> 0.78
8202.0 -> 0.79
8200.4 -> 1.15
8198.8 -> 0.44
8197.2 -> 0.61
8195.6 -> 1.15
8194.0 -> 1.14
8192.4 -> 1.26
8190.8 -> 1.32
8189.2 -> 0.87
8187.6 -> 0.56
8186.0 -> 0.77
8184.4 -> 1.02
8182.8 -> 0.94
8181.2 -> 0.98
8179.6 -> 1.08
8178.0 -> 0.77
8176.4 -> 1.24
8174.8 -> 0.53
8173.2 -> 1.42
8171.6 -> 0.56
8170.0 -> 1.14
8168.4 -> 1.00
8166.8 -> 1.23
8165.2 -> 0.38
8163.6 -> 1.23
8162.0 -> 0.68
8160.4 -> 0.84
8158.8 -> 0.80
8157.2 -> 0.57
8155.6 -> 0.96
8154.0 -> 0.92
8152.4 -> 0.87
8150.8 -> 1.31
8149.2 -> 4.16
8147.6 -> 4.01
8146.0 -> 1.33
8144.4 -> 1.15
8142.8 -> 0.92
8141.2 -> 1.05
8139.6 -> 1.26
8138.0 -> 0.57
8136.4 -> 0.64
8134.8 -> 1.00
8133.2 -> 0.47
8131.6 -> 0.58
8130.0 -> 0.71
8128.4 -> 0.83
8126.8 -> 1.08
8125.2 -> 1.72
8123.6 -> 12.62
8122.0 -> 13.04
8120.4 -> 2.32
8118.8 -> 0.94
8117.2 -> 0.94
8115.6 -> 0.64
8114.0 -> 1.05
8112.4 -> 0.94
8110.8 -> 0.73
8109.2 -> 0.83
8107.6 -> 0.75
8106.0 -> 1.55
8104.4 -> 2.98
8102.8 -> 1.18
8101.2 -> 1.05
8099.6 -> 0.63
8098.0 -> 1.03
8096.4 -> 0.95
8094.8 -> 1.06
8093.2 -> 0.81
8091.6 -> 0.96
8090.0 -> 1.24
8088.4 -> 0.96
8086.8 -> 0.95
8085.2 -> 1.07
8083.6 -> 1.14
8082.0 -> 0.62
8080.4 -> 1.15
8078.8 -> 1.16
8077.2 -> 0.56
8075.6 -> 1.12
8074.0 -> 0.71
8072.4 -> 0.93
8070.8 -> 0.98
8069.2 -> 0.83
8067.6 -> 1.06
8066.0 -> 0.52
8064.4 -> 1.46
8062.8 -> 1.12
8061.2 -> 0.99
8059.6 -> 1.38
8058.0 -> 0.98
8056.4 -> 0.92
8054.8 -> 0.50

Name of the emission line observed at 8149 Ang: [N II]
